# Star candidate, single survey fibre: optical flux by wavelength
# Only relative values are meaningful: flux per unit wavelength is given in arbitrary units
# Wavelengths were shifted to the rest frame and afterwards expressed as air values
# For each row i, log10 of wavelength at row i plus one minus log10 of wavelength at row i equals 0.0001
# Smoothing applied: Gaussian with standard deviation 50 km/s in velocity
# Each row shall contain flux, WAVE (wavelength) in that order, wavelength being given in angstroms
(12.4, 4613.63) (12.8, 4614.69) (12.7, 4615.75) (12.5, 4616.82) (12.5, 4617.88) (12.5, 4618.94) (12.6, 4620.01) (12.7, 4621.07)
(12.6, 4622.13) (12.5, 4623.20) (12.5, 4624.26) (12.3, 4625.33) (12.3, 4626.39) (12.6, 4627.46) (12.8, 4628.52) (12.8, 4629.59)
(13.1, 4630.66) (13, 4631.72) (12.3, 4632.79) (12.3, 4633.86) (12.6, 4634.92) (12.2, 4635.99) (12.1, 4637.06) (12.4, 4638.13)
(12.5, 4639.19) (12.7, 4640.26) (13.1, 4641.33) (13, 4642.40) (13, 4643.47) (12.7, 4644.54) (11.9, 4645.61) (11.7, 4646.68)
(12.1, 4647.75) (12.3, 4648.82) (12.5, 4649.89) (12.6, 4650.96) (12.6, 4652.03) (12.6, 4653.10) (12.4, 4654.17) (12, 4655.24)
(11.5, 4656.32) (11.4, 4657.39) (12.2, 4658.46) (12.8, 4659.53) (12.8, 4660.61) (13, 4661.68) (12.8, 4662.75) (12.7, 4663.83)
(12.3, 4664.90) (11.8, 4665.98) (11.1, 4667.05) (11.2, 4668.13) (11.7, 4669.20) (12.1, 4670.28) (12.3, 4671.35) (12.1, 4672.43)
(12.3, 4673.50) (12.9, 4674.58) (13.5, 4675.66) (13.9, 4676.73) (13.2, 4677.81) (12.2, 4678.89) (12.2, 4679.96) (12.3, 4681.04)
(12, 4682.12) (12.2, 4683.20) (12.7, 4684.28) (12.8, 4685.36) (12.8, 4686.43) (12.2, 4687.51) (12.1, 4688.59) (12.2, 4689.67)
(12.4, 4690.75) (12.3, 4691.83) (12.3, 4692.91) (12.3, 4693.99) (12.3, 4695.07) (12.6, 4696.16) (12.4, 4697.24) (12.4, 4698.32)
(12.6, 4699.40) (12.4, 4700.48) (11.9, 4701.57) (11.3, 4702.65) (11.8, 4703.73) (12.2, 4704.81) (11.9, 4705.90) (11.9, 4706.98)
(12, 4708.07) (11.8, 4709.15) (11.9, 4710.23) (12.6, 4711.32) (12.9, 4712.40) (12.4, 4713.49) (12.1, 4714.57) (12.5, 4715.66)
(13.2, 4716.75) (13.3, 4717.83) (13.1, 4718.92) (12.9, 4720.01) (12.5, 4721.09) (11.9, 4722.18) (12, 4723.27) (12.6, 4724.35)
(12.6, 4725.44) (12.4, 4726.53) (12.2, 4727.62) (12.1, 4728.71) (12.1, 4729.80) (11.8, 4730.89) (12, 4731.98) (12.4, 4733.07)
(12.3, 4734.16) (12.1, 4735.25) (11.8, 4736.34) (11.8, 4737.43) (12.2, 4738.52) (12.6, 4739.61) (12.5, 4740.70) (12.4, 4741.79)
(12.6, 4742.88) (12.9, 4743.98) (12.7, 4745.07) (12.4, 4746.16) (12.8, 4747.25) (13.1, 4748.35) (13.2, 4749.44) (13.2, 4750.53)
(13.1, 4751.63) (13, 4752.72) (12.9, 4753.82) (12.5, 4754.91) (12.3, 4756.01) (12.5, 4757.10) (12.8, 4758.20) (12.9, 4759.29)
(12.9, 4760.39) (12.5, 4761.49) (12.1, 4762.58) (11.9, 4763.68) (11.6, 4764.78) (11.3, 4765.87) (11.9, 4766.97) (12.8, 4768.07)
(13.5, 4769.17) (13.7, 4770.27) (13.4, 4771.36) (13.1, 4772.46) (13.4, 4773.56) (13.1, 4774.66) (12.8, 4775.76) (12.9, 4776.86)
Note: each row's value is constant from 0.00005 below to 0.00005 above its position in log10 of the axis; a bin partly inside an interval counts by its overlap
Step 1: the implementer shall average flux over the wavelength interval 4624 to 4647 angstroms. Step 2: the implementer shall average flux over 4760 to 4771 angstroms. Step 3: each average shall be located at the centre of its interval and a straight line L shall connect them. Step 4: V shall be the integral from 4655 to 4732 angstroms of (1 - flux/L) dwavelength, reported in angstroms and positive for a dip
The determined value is 1.1 angstroms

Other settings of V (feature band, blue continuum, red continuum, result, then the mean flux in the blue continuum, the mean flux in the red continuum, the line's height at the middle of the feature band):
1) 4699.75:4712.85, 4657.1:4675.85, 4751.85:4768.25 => 0.3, 12.3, 12.4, 12.3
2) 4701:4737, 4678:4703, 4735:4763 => 0.6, 12.3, 12.6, 12.5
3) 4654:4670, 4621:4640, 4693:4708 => 0.3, 12.5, 12.1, 12.4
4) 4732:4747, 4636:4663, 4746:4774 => 0.4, 12.4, 12.7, 12.7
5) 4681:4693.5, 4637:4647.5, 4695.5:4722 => 0.0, 12.5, 12.3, 12.4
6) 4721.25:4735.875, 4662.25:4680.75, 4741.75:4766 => 0.4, 12.4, 12.6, 12.5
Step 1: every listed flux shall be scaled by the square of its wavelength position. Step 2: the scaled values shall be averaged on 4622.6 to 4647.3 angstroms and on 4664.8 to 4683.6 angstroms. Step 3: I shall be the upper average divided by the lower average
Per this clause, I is 1.00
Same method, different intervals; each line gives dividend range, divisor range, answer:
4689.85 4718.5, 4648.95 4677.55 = 1.01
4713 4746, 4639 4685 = 1.03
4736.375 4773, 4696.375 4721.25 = 1.04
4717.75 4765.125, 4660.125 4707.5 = 1.04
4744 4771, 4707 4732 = 1.04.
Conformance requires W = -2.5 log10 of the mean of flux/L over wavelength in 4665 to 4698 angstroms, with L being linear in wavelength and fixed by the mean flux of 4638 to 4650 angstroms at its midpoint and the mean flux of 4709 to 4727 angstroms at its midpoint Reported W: 0.01 mag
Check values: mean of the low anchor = 12.5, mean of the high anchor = 12.5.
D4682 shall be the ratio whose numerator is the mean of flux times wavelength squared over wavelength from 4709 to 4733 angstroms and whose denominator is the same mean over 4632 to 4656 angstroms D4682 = 1.0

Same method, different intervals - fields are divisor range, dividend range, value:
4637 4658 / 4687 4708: 1.01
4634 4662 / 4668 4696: 1.02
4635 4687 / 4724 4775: 1.05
